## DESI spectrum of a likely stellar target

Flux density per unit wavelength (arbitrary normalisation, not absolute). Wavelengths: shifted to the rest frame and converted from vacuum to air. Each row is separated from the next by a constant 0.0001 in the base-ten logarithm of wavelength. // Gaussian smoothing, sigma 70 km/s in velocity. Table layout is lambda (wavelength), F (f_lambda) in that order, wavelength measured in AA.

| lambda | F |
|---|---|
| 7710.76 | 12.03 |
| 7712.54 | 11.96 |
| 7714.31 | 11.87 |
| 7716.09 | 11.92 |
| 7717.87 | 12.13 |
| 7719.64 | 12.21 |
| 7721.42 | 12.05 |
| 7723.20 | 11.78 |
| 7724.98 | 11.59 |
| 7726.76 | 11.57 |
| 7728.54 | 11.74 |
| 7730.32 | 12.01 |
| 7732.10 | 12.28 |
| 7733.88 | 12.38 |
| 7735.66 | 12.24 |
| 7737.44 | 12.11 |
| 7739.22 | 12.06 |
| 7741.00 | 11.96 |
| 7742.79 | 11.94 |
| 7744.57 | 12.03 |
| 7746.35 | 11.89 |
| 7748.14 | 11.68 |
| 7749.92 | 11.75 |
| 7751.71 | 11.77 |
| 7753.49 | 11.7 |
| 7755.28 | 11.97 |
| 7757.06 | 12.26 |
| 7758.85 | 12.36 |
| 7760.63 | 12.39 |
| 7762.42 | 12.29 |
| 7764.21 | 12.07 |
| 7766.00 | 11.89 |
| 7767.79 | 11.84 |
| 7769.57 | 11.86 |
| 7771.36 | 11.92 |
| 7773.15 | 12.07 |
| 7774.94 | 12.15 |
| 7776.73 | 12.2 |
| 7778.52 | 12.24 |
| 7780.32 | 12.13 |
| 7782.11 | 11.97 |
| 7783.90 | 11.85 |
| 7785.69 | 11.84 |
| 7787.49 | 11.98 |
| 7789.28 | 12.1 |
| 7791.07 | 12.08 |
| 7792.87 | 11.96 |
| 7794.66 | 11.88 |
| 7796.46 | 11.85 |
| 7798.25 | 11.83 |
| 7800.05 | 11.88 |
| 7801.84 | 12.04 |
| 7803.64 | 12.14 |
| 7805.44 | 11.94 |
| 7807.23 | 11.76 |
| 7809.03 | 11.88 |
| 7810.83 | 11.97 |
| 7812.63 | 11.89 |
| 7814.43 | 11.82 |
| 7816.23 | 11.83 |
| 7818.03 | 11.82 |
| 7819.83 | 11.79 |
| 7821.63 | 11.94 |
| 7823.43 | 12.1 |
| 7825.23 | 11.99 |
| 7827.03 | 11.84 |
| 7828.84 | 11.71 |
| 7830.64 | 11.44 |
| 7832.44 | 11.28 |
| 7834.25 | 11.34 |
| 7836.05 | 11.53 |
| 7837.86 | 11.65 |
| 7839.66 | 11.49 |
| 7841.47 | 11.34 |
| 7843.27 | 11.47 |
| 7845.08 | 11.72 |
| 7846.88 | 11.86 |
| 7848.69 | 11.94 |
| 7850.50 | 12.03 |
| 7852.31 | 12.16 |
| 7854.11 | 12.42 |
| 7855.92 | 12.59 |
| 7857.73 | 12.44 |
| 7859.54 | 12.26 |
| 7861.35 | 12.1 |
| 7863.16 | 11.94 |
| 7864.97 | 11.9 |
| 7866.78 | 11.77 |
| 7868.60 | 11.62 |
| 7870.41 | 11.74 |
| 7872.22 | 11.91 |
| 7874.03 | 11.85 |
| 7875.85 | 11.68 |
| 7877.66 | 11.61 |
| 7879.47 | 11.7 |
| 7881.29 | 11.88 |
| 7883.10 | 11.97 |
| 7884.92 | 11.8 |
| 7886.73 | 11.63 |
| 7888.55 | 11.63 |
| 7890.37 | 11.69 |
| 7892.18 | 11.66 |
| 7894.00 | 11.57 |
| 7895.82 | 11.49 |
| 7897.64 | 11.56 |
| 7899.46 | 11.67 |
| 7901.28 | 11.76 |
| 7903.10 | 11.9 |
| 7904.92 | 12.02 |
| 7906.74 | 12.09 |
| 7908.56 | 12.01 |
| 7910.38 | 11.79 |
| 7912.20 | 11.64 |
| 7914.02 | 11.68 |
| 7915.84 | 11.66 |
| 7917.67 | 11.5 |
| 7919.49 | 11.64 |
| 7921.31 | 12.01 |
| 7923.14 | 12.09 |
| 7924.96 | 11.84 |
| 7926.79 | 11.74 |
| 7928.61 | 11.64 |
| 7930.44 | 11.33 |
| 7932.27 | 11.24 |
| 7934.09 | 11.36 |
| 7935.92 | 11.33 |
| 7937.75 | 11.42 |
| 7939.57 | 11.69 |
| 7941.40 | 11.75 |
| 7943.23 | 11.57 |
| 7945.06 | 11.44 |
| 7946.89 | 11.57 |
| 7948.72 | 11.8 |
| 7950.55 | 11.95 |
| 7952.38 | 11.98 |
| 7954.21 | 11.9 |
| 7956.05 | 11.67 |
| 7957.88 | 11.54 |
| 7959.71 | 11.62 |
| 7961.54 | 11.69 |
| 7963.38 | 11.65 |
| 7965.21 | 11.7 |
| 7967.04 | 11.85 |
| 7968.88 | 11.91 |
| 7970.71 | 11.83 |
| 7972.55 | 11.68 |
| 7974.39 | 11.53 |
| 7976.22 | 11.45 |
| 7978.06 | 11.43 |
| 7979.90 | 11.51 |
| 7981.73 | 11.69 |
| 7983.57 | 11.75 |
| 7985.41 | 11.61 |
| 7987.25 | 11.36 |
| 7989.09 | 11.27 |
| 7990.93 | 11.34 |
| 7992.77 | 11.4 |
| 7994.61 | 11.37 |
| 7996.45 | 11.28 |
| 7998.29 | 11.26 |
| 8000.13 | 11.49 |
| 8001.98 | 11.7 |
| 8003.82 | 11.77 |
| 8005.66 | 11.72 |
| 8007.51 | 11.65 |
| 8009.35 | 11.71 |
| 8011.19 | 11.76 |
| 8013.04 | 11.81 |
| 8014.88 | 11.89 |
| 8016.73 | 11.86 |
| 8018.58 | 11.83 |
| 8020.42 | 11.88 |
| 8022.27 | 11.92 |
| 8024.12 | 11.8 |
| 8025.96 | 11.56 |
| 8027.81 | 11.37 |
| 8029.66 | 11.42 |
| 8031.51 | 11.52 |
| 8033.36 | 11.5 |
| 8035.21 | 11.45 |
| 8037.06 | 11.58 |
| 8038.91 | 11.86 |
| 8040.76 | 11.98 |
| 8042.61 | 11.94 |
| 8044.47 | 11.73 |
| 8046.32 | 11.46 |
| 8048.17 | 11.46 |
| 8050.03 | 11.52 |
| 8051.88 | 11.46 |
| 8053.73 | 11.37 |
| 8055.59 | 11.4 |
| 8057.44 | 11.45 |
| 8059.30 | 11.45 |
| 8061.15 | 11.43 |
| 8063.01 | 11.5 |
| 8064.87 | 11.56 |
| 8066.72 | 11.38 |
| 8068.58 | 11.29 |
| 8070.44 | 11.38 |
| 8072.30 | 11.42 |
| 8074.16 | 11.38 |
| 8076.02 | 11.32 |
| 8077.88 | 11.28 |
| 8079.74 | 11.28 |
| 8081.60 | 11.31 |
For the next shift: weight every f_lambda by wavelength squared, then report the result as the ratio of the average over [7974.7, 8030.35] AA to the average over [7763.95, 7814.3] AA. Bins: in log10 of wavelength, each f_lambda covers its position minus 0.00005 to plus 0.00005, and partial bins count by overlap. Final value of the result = 1.02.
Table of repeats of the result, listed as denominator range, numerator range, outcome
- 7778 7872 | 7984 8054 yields 1.03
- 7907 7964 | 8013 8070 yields 1.02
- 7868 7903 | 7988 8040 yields 1.02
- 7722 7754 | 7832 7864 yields 1.02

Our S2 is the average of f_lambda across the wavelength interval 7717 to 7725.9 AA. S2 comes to 12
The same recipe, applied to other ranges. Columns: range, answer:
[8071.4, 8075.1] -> 11.4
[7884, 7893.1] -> 11.7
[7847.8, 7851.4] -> 12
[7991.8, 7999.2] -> 11.3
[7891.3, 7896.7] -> 11.6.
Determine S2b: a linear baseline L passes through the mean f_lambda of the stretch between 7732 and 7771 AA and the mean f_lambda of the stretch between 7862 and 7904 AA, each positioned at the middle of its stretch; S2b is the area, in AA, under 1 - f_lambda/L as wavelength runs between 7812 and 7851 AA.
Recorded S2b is 0.45 AA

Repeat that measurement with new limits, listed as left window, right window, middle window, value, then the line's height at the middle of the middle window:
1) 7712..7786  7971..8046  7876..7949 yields 0.5 AA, 11.8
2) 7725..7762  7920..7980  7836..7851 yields 0.2 AA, 11.8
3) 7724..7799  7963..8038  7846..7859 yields -0.4 AA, 11.8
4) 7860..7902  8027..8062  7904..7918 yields -0.1 AA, 11.7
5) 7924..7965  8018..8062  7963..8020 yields 0.0 AA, 11.6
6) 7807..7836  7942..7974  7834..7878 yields -0.4 AA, 11.8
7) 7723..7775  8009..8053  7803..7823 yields 0.0 AA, 11.9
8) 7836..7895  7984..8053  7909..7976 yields 0.3 AA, 11.7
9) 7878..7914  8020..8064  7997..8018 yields -0.1 AA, 11.6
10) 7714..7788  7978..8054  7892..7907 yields 0.1 AA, 11.8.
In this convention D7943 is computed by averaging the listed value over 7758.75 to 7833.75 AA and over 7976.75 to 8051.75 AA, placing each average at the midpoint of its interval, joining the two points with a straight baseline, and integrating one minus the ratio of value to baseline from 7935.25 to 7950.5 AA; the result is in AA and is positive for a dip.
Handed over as 0.2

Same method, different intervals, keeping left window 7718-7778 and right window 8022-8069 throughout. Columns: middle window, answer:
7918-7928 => -0.1 AA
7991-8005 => 0.2 AA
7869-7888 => 0.1 AA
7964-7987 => 0.0 AA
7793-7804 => 0.0 AA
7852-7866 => -0.5 AA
